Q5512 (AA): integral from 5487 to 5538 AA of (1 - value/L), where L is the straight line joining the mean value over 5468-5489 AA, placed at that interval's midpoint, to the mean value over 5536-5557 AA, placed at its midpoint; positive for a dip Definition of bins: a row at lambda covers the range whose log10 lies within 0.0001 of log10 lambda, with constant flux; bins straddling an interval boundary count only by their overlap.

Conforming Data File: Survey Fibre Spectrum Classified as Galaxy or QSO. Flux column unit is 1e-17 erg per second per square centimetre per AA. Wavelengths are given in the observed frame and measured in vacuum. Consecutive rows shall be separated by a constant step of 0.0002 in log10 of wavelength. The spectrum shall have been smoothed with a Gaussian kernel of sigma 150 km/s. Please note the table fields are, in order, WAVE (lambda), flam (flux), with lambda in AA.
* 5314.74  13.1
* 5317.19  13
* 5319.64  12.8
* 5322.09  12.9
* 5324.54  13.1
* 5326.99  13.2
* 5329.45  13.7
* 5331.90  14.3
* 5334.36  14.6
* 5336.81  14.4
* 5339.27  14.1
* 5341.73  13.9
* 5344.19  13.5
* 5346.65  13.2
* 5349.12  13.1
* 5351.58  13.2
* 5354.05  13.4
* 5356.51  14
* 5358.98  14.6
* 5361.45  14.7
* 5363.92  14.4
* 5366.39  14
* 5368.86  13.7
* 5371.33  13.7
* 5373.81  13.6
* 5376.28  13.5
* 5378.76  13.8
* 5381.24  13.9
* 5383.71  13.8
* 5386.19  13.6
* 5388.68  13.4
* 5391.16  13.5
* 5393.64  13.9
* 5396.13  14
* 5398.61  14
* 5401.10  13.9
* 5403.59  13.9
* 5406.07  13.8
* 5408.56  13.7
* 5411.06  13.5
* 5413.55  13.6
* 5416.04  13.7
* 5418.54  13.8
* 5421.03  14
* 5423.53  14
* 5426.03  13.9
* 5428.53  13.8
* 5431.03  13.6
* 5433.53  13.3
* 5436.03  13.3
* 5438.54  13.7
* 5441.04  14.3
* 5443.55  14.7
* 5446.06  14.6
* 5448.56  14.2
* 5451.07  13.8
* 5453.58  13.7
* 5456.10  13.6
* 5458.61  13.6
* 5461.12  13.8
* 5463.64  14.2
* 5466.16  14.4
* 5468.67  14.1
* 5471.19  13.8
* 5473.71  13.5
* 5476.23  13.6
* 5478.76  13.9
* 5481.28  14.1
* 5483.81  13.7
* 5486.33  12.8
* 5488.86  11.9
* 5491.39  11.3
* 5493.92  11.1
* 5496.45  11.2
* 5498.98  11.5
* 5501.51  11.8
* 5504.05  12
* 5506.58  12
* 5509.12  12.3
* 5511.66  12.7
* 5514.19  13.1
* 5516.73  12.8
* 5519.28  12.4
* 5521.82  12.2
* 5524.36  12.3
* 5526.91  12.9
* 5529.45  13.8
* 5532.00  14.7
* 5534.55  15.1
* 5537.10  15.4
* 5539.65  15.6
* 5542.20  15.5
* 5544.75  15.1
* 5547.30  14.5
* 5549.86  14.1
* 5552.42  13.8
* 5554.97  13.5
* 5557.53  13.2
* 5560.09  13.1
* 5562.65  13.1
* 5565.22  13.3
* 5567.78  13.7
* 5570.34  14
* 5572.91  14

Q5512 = 5.41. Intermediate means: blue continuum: 13.6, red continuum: 14.6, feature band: 12.6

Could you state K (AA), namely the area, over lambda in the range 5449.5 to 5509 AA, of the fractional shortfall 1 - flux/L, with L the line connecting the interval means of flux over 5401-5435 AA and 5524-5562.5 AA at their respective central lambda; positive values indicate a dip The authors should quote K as 4.0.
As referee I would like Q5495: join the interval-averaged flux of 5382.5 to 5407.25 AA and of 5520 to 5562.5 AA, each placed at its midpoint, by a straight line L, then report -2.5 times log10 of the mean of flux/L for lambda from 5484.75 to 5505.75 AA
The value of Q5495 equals 0.186 mag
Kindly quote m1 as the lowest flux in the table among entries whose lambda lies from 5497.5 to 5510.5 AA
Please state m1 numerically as 11.5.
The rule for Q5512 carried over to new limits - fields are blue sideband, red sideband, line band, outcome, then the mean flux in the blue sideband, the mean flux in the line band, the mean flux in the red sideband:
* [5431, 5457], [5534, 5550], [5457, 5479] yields 0.5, 13.9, 13.9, 15.1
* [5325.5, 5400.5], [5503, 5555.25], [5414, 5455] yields -0.5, 13.8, 13.9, 13.6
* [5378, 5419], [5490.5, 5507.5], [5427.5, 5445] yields -1.2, 13.8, 13.8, 11.6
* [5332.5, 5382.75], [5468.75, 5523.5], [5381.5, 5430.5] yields -1.3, 13.9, 13.8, 12.6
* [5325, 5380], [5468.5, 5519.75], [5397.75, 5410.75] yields -0.4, 13.8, 13.8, 12.6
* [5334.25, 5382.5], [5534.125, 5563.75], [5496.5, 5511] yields 2.4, 13.9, 11.9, 14.3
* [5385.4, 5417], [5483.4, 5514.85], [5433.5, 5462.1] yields -2.2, 13.7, 13.9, 12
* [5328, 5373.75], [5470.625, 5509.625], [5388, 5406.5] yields -0.5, 13.9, 13.8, 12.5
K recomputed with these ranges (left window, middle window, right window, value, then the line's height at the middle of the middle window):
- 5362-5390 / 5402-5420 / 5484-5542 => -0.2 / 13.5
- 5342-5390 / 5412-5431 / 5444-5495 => -0.3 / 13.6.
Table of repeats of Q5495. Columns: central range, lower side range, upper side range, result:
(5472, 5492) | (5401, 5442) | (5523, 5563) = 0.06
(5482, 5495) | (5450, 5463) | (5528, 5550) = 0.16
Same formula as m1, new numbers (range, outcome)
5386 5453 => 13.3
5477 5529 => 11.1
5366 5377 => 13.5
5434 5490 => 11.9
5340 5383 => 13.1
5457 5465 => 13.6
